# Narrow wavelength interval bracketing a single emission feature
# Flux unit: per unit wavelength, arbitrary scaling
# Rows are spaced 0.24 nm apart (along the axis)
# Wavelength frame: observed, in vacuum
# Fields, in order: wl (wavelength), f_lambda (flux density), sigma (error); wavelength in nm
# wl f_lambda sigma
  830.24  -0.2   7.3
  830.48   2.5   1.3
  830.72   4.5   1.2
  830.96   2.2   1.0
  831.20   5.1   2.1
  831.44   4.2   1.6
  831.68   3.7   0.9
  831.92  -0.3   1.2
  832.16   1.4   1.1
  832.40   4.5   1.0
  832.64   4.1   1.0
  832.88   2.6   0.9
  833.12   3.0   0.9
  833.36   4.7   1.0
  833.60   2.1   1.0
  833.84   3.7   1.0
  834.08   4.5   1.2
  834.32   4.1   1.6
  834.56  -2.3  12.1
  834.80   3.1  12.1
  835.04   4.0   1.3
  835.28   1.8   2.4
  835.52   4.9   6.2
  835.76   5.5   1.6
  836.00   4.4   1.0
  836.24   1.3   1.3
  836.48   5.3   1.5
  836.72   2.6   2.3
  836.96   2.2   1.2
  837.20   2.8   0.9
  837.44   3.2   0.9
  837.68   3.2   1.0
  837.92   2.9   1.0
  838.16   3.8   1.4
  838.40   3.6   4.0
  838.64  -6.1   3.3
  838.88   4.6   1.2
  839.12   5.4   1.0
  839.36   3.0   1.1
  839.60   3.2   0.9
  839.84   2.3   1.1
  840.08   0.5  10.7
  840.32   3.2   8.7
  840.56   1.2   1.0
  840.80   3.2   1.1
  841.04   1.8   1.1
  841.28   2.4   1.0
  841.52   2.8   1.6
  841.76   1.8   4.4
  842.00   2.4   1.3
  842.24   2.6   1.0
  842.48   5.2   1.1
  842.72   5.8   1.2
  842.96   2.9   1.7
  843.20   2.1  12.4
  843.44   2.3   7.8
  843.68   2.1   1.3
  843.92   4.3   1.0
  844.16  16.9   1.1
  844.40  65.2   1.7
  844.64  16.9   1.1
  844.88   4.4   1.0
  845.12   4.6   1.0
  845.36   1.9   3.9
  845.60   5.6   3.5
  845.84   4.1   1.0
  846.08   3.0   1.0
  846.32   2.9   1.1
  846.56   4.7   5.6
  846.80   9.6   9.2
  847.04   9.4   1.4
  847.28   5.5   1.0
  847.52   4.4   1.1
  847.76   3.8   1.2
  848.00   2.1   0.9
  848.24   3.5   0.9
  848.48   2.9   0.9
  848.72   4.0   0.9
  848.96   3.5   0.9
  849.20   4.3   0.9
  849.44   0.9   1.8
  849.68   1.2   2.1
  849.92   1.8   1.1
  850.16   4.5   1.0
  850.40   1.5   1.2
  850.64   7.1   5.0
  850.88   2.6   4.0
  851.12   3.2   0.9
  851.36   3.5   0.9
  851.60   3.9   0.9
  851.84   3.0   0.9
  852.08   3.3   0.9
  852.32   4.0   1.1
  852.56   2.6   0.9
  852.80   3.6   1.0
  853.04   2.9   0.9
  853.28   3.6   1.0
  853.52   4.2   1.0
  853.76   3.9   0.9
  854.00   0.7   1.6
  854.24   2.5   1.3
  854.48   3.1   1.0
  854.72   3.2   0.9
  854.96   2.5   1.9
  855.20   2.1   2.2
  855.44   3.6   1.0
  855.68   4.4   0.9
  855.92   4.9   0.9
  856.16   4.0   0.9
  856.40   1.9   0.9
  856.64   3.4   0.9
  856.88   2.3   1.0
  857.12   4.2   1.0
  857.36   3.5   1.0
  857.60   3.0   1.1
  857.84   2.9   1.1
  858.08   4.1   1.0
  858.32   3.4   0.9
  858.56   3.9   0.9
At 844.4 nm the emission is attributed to H-alpha 6563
